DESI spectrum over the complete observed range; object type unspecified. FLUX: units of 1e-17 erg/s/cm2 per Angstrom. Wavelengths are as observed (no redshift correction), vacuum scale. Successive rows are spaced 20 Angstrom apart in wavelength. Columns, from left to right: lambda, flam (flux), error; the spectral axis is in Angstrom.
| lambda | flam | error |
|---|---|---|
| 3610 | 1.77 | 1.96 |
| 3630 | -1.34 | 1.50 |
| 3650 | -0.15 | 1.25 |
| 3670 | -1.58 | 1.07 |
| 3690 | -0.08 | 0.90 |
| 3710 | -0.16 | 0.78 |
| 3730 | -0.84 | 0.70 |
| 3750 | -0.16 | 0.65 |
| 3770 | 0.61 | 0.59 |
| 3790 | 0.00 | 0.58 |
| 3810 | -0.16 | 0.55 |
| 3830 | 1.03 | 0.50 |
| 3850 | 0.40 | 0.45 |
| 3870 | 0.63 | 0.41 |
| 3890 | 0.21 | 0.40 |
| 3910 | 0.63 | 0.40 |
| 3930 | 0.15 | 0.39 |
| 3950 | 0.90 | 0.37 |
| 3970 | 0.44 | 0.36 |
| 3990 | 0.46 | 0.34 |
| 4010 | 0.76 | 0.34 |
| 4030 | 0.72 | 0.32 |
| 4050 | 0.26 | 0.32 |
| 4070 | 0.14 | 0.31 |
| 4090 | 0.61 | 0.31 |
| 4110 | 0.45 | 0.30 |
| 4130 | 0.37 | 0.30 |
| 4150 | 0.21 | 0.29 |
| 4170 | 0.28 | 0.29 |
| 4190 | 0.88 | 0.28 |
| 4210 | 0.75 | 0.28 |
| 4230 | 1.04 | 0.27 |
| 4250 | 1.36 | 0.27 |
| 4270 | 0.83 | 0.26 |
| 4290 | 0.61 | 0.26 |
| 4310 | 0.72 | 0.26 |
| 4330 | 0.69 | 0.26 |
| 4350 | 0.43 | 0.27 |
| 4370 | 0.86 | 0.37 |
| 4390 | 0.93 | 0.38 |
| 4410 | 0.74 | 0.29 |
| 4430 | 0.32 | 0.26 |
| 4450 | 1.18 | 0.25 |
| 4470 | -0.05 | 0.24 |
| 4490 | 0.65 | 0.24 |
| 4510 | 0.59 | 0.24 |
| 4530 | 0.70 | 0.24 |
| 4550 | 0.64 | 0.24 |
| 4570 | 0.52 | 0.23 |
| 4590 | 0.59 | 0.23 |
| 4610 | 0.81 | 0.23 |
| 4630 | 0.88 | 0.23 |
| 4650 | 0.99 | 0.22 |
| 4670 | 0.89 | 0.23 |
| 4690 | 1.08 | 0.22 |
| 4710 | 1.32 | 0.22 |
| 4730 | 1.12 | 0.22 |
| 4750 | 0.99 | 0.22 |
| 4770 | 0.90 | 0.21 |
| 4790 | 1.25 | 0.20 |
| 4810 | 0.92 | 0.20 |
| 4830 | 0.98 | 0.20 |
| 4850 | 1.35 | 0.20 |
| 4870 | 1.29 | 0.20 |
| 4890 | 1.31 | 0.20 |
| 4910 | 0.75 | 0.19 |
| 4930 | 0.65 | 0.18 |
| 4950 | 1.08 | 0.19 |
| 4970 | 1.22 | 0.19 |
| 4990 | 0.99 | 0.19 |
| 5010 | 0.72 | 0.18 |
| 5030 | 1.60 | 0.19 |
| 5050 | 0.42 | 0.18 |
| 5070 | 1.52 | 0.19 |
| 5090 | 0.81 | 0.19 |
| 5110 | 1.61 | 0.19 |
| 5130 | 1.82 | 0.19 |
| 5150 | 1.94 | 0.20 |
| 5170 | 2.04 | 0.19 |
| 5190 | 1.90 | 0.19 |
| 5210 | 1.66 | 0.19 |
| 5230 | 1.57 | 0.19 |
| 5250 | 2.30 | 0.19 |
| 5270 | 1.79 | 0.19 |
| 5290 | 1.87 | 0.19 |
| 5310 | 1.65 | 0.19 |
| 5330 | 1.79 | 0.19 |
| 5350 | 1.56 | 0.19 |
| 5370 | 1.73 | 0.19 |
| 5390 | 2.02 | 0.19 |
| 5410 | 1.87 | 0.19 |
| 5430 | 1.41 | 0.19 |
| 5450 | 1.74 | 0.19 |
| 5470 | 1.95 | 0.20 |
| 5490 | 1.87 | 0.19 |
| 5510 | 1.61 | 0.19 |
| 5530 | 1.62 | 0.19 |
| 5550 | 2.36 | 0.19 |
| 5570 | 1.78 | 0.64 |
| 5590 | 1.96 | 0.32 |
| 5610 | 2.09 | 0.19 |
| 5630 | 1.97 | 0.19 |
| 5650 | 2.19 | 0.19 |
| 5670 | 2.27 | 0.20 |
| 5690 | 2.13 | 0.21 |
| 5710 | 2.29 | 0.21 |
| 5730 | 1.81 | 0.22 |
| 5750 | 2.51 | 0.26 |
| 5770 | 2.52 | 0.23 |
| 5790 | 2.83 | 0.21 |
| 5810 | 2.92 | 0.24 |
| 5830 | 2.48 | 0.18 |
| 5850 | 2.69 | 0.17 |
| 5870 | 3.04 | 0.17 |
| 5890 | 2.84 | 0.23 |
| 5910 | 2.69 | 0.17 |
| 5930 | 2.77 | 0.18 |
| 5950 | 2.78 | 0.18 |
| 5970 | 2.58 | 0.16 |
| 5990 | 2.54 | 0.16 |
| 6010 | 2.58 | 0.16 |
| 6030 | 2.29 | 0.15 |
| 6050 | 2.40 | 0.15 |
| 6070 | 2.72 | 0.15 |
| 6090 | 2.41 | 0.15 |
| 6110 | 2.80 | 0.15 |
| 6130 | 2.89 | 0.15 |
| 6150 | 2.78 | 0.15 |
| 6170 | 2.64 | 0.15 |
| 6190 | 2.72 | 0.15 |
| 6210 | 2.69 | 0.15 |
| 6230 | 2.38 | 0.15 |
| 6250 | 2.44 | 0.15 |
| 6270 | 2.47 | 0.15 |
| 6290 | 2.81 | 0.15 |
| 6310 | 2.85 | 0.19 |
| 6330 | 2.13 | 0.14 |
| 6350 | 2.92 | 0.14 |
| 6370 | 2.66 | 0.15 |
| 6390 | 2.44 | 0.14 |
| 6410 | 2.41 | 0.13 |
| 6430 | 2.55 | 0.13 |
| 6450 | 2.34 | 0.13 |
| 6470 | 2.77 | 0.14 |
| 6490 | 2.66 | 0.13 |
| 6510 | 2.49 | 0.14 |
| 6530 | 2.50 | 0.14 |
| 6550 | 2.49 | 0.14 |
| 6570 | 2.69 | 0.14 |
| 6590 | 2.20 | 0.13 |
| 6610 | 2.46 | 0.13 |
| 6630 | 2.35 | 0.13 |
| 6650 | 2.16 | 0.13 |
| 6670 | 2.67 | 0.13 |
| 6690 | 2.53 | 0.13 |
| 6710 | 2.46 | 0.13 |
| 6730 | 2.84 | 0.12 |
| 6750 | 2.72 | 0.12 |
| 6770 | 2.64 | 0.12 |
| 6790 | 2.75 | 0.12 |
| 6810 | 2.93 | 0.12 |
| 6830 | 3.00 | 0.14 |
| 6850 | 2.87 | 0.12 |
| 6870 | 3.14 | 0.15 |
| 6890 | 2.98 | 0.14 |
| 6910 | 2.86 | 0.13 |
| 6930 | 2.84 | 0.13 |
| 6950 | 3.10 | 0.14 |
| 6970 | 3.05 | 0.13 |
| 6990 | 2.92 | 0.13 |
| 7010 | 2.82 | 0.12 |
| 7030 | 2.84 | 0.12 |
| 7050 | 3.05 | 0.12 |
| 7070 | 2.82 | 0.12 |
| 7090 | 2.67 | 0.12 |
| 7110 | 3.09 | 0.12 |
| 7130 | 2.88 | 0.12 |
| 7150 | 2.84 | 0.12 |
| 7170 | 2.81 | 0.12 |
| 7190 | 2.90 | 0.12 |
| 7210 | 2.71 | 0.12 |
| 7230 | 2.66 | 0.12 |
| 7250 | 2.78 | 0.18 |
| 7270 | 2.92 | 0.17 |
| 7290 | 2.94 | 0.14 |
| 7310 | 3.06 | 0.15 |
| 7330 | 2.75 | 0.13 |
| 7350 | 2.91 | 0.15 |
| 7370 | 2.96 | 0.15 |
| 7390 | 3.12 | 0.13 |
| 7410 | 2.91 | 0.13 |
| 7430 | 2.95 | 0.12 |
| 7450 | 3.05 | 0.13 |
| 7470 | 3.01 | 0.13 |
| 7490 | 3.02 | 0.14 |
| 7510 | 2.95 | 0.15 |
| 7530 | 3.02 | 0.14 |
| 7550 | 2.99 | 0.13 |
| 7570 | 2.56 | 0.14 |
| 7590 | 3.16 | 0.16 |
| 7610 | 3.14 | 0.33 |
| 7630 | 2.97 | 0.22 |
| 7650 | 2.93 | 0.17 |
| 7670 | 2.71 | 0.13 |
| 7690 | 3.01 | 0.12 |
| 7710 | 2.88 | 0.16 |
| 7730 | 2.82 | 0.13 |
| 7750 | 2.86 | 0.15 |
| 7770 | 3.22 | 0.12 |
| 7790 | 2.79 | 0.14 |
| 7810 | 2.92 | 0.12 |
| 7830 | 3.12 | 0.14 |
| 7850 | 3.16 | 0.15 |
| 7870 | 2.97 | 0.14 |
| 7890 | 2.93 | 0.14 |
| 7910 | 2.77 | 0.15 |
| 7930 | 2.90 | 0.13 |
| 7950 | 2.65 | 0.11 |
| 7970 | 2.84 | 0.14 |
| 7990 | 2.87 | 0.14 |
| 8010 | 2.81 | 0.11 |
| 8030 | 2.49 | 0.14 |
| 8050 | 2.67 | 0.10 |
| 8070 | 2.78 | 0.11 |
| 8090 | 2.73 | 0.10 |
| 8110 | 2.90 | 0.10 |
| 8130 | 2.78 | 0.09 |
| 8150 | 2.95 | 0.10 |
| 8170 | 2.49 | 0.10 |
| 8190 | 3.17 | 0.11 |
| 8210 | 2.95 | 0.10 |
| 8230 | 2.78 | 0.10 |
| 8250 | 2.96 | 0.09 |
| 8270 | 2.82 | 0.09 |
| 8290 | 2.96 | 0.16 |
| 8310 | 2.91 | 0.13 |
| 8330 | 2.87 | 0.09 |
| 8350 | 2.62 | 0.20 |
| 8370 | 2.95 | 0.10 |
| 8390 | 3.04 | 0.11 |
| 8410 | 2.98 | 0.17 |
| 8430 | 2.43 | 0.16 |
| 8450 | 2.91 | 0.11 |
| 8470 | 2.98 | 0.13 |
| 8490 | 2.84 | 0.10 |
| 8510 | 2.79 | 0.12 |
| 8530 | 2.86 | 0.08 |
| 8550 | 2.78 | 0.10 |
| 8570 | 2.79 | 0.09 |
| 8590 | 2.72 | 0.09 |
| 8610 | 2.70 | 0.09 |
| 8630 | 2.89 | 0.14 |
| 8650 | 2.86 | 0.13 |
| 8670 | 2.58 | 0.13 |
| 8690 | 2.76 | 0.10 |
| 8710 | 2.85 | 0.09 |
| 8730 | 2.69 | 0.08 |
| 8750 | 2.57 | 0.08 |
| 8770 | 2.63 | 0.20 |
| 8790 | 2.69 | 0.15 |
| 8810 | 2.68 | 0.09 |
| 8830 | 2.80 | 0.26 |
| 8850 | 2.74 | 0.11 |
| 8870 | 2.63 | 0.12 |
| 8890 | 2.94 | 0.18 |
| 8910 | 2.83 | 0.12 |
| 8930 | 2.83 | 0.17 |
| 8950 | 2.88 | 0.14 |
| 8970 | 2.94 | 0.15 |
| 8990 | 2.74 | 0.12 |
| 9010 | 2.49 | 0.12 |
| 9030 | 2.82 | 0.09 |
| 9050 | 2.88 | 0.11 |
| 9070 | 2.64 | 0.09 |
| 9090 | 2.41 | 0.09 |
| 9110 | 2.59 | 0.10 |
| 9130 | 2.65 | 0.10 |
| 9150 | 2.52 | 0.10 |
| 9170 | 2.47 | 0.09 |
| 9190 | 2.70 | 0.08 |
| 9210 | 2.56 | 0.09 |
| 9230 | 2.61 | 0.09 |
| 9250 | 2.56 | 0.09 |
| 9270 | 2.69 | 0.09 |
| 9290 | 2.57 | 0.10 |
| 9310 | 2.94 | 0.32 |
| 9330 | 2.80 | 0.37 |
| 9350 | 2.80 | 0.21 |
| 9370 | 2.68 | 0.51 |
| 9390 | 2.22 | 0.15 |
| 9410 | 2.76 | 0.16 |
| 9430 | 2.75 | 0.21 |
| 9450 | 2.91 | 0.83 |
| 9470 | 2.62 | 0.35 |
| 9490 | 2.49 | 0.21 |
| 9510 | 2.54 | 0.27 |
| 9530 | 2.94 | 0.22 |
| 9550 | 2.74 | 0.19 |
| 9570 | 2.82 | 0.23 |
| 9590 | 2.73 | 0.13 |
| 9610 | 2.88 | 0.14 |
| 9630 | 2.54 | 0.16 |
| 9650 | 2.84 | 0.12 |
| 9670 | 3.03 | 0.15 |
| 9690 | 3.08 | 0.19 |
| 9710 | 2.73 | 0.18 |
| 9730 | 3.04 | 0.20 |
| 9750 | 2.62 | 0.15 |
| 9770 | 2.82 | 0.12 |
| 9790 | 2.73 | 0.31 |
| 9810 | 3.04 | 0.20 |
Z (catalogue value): 0.28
